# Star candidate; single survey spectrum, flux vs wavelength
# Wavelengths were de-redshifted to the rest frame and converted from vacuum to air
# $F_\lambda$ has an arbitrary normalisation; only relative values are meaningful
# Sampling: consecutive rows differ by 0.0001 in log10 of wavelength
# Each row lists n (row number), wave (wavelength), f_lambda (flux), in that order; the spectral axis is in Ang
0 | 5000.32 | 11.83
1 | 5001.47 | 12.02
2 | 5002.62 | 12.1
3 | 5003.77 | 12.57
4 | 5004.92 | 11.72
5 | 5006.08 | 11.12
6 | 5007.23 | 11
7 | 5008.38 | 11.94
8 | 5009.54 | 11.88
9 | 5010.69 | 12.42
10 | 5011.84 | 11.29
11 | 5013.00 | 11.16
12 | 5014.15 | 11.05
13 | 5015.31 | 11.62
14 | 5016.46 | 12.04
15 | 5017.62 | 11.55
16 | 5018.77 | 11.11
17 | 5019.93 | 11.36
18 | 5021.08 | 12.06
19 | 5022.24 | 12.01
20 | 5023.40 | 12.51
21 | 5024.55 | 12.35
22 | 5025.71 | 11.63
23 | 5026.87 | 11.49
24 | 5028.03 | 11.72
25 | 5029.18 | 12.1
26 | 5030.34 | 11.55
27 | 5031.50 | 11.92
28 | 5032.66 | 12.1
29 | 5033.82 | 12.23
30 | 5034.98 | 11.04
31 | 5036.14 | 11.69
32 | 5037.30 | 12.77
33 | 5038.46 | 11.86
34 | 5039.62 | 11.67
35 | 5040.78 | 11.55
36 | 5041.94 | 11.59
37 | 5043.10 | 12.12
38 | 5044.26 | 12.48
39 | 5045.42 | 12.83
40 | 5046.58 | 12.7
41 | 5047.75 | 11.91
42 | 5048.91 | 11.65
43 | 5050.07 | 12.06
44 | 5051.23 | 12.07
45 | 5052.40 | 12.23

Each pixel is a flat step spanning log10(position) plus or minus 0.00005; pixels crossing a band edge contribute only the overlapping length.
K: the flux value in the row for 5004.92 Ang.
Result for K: 11.72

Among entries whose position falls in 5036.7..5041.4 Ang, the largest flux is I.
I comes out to 12.77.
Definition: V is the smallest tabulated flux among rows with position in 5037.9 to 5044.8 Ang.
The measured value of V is 11.55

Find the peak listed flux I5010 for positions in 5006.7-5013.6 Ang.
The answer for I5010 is 12.42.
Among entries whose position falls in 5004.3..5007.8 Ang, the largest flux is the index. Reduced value 11.72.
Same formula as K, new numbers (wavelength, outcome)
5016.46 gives 12.04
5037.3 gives 12.77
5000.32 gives 11.83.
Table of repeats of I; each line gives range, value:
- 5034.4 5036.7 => 11.69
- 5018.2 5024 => 12.51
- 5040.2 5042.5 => 11.59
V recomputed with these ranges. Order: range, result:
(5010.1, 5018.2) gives 11.05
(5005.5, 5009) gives 11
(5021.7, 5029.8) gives 11.49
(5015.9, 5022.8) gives 11.11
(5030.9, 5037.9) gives 11.04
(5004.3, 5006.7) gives 11.12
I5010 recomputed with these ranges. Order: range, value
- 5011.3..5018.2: 12.04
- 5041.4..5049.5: 12.83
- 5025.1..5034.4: 12.23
